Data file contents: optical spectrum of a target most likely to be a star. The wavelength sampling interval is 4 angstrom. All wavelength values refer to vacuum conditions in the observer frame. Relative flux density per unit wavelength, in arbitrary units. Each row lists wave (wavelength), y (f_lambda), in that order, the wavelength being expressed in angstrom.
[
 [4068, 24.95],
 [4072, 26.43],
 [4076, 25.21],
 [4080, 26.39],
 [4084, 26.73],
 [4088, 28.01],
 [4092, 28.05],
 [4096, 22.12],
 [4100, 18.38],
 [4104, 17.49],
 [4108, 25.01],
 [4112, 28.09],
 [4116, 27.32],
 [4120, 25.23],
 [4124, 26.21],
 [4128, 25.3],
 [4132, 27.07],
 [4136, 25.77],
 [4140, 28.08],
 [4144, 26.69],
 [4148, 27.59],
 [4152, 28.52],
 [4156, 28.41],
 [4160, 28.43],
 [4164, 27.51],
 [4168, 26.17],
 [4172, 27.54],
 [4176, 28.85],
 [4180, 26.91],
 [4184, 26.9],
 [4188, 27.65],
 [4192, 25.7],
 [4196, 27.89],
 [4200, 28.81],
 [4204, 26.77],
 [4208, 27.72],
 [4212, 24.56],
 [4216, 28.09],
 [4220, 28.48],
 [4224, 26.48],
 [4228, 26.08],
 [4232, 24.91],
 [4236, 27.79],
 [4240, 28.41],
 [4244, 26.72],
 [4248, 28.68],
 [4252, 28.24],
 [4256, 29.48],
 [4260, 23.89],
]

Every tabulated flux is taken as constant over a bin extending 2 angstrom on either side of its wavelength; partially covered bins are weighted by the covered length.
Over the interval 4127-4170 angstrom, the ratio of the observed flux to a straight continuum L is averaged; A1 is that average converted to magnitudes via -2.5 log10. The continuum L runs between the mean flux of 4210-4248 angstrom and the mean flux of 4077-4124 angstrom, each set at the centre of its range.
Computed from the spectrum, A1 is -0.07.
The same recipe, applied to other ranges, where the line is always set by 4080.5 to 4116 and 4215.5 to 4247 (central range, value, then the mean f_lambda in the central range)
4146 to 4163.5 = -0.10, 28.2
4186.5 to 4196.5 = -0.02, 26.9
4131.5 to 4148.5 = -0.07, 27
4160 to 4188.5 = -0.06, 27.4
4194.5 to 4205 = -0.06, 27.9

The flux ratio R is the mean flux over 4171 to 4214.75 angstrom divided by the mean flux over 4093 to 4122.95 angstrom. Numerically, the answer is 1.2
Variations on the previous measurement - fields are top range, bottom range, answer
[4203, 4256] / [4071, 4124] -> 1.09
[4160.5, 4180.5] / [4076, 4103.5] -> 1.12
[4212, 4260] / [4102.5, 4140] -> 1.07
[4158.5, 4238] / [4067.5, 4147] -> 1.07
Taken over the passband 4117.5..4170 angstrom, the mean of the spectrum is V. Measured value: 27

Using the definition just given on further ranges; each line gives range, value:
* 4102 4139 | 25.4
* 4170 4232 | 27.2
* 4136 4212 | 27.4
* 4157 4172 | 27.5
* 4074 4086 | 26.1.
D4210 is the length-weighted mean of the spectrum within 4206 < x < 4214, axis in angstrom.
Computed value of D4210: 26.1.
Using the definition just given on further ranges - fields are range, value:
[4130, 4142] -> 27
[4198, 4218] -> 27.2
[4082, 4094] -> 27.6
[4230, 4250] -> 27.3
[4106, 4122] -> 26.4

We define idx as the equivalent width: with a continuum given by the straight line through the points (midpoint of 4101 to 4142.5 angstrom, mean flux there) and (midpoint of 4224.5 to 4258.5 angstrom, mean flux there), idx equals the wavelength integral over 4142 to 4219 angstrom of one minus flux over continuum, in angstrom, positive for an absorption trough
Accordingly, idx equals -3.0 angstrom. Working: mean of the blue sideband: 25.4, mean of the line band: 27.4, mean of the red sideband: 27.4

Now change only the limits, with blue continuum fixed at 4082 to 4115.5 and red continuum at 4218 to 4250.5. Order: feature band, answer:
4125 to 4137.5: -0.5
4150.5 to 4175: -2.0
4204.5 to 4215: 0.1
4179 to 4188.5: -0.3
